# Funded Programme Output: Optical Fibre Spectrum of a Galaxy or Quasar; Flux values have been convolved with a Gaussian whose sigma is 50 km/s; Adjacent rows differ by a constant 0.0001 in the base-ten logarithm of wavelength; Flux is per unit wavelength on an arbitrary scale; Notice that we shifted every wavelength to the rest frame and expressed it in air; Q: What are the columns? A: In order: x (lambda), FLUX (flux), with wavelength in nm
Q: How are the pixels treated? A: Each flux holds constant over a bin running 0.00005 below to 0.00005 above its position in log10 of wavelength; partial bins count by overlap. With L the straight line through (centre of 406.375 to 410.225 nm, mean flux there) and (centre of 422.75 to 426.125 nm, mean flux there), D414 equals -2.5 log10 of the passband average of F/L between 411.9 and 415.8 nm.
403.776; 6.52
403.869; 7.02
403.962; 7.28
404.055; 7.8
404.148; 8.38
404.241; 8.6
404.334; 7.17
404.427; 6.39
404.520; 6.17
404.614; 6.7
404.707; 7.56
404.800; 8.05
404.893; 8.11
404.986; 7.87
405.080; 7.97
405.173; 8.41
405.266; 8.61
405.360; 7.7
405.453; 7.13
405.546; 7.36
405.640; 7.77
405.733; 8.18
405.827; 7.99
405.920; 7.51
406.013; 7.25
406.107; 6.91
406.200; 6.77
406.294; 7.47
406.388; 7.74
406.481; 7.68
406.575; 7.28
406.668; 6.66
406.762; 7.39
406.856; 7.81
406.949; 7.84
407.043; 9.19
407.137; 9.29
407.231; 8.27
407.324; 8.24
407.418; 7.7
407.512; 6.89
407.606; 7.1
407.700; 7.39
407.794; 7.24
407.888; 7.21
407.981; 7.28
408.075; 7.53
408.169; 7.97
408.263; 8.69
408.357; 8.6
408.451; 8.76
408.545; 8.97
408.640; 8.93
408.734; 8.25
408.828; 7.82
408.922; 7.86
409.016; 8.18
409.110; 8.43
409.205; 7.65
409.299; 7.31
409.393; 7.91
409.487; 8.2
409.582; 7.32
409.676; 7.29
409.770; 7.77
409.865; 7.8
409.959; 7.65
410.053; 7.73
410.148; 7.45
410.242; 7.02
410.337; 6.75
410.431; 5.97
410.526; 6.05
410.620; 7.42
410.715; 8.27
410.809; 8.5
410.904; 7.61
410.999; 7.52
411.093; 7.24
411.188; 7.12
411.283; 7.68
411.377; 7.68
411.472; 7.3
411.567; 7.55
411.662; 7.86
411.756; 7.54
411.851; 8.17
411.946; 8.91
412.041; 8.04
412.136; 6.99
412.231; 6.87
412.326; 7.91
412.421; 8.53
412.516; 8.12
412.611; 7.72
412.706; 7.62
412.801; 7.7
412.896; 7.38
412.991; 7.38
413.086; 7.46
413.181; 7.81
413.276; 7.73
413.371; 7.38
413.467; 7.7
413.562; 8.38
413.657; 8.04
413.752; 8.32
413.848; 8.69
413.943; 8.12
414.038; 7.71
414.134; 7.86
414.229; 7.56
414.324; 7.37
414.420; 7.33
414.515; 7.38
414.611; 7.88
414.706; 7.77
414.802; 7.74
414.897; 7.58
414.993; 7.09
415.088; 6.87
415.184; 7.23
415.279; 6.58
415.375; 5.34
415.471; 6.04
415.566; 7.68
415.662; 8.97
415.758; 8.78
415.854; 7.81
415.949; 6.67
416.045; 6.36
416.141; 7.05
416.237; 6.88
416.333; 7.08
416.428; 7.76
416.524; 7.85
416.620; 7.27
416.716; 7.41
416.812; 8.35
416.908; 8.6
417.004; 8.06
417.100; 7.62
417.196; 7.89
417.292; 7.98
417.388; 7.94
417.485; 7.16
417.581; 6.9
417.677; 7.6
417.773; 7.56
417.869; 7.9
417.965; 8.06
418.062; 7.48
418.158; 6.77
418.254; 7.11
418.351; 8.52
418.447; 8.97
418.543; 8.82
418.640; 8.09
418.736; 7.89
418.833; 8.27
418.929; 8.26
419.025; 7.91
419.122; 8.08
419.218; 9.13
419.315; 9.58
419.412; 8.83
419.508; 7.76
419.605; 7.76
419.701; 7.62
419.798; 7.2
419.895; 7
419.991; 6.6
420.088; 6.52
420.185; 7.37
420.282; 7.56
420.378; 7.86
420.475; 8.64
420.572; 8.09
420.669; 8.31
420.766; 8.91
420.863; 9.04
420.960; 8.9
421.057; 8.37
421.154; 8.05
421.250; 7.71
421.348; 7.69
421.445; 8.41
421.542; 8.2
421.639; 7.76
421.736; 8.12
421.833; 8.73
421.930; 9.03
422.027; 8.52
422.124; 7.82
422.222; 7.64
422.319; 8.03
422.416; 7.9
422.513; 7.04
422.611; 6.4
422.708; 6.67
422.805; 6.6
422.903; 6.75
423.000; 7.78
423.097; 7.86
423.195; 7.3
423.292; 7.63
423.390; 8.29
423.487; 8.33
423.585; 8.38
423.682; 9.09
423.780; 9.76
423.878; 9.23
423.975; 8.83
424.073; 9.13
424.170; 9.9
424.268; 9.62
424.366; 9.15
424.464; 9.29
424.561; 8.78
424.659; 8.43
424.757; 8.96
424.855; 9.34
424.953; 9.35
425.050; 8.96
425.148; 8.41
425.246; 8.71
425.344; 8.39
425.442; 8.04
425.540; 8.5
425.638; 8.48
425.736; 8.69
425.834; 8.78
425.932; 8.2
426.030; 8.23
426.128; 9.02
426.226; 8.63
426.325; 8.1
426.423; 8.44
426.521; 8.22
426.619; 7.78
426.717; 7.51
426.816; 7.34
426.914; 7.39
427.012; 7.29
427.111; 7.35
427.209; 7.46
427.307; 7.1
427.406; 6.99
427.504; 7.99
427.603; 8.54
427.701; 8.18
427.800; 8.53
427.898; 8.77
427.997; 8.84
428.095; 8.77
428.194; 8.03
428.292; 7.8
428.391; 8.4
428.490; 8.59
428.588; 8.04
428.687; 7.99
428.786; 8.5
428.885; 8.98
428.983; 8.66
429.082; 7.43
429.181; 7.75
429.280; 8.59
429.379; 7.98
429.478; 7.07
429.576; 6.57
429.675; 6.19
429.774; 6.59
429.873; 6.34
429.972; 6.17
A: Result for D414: 0.063 mag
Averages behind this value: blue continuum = 7.86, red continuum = 8.57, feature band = 7.64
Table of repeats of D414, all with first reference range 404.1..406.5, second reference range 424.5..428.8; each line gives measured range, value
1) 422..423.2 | 0.105 mag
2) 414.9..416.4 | 0.116 mag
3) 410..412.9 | 0.033 mag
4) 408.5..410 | -0.033 mag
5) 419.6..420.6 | 0.086 mag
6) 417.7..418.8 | 0.012 mag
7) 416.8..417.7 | 0.025 mag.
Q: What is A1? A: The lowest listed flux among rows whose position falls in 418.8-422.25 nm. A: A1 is 6.52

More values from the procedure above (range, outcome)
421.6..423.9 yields 6.4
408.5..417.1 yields 5.34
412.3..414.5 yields 7.33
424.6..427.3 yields 7.29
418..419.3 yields 6.77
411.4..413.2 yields 6.87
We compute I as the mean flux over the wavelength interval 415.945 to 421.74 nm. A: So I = 7.86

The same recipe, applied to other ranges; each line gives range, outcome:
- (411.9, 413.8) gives 7.8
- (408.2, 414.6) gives 7.76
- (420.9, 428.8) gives 8.24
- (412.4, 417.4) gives 7.61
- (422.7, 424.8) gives 8.48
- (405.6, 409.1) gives 7.84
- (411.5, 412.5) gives 7.83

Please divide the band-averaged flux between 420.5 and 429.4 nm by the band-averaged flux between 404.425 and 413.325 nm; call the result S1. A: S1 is 1.1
